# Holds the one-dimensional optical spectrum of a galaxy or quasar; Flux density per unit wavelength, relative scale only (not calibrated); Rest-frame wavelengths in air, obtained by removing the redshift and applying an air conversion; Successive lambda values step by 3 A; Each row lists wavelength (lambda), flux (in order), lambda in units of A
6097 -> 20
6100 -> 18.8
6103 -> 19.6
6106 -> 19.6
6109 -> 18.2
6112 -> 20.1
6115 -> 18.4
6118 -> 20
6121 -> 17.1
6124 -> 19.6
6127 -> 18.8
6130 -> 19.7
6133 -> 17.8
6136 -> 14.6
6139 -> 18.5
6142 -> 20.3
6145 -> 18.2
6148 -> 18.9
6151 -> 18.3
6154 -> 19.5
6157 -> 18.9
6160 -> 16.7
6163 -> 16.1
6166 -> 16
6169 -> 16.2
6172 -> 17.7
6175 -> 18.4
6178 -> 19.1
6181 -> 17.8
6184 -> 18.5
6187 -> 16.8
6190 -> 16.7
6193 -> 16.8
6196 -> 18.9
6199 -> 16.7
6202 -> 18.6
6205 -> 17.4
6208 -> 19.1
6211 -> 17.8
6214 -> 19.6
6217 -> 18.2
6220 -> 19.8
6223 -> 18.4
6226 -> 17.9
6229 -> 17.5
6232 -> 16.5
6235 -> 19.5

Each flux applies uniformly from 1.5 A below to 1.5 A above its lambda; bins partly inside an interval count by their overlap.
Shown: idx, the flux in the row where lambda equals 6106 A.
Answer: 19.6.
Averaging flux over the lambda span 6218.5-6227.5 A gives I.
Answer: 18.7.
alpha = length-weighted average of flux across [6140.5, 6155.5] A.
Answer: 19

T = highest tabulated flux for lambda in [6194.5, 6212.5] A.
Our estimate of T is 19.1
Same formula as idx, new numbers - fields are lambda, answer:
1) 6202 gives 18.6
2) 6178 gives 19.1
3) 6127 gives 18.8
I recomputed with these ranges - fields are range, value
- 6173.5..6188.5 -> 18.1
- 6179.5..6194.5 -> 17.3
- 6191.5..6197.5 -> 17.8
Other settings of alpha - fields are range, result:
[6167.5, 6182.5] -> 17.8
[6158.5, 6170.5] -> 16.2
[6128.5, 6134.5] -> 18.8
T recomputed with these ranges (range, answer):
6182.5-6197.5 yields 18.9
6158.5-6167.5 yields 16.7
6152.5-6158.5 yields 19.5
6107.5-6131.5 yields 20.1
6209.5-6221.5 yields 19.8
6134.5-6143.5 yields 20.3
